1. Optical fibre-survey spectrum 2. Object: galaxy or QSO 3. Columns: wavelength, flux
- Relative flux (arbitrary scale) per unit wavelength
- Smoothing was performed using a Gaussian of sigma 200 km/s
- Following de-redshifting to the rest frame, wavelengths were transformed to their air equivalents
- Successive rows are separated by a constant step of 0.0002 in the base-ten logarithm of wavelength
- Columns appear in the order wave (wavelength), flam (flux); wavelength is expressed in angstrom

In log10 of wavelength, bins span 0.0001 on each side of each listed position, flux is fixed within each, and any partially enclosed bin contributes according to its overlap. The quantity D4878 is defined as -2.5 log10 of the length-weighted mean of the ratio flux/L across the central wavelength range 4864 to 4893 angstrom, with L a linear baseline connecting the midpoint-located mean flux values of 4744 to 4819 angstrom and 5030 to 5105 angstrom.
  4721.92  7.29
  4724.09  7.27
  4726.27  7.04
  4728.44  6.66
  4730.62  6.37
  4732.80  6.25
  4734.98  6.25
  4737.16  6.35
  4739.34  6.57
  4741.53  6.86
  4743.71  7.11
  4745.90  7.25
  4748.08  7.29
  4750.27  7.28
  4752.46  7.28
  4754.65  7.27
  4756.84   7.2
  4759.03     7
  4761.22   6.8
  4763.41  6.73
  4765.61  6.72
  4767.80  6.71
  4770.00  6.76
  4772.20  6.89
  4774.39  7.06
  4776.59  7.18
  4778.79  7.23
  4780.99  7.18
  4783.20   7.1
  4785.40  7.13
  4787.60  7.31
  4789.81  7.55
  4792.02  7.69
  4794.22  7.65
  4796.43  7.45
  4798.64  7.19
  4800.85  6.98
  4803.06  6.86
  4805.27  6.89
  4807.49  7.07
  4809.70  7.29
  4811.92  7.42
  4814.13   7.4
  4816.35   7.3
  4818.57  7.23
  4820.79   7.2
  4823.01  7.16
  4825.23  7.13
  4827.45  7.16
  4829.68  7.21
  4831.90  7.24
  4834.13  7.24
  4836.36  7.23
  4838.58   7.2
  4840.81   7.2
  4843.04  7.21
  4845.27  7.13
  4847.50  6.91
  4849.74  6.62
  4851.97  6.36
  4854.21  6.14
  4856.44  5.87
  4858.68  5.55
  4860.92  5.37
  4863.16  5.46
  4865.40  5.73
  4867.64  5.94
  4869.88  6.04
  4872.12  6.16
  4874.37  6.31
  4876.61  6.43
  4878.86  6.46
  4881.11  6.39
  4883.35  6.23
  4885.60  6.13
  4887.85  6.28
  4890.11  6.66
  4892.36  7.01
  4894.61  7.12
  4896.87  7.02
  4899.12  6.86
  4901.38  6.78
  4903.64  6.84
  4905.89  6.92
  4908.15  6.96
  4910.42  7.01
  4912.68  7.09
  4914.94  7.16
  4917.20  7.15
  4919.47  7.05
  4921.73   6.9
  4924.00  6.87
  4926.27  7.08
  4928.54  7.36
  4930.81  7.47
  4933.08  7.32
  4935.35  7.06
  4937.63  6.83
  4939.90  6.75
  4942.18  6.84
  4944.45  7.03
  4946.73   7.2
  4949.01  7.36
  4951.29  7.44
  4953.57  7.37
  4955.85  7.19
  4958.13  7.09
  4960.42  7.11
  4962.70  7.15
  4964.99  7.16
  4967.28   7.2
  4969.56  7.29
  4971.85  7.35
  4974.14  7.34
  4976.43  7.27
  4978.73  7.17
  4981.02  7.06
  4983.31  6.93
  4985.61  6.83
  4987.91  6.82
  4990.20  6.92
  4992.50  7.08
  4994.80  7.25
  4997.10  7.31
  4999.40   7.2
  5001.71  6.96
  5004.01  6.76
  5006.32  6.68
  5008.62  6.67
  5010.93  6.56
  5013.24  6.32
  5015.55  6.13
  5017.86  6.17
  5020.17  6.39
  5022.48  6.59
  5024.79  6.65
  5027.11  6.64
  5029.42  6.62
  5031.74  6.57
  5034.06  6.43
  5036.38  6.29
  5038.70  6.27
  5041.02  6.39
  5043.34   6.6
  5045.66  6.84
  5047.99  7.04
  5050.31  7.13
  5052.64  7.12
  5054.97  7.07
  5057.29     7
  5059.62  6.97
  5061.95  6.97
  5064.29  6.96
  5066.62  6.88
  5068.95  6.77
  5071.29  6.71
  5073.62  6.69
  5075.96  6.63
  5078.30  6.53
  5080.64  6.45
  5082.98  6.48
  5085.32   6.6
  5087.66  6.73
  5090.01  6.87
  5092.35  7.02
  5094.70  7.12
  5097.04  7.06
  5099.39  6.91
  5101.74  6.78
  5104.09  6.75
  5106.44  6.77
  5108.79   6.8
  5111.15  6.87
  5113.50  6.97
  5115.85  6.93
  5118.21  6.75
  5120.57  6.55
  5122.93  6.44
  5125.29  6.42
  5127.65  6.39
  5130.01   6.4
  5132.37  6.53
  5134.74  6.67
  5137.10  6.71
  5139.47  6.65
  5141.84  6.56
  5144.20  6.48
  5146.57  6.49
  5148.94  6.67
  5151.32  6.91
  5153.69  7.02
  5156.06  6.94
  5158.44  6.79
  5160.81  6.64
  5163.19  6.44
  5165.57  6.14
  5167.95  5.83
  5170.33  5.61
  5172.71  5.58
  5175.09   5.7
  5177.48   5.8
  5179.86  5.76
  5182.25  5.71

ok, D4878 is 0.12 mag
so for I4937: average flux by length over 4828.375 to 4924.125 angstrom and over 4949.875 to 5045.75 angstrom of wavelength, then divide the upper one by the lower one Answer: 1.0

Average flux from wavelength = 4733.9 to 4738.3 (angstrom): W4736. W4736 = 6.31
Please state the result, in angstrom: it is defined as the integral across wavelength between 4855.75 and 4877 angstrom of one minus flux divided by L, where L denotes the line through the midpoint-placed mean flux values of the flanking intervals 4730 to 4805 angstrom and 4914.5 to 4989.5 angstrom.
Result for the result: 3.6 angstrom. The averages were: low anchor 7.02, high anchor 7.13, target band 5.87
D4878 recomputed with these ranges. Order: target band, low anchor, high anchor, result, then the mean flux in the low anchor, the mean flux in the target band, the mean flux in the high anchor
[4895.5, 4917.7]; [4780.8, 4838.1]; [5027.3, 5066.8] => 0.01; 7.24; 6.98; 6.77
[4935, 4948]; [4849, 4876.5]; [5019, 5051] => -0.11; 5.97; 6.95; 6.6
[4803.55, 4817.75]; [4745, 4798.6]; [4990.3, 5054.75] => -0.02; 7.16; 7.21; 6.7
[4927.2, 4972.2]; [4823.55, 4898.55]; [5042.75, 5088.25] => -0.08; 6.56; 7.18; 6.81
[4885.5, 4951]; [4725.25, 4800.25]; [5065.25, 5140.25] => -0.02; 7.01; 6.99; 6.71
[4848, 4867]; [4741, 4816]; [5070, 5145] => 0.19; 7.15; 5.92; 6.7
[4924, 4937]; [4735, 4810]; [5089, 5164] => -0.04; 7.07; 7.2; 6.73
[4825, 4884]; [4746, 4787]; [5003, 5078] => 0.07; 7.05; 6.51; 6.67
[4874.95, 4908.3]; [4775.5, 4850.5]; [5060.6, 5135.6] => 0.07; 7.21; 6.66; 6.73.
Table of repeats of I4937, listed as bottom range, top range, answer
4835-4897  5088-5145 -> 1.05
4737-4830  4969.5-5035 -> 0.96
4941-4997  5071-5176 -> 0.92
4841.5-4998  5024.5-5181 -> 0.97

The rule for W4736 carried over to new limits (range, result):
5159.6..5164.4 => 6.54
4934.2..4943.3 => 6.87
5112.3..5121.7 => 6.8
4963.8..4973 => 7.25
